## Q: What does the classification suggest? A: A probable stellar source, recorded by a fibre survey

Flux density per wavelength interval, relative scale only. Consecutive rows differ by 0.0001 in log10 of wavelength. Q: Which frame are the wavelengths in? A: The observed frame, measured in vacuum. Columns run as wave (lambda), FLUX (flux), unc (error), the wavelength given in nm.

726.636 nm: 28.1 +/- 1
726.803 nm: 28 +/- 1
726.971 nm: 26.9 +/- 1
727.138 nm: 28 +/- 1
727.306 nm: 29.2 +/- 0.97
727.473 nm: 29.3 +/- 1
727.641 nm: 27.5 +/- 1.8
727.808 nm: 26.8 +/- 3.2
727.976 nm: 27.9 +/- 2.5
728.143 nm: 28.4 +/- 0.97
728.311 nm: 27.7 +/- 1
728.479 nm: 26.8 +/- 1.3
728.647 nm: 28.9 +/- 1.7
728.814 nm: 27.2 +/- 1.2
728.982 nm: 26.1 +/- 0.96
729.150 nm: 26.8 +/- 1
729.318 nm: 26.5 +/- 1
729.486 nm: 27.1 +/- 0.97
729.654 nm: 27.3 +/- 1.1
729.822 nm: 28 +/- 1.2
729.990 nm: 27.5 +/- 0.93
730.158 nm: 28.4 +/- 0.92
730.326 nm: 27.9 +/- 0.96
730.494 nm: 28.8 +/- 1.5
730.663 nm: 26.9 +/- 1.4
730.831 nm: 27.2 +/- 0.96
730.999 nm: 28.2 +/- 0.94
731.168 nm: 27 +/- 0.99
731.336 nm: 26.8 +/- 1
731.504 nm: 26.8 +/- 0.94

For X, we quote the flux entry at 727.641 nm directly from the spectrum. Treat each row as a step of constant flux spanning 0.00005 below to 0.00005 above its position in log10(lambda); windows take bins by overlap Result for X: 27.5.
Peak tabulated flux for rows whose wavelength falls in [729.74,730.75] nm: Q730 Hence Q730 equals 28.8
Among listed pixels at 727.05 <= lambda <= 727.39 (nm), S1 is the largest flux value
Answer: 29.2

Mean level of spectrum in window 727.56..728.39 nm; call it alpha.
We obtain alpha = 27.7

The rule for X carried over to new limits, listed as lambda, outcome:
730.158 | 28.4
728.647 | 28.9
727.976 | 27.9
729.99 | 27.5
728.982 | 26.1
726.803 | 28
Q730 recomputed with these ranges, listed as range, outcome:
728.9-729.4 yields 26.8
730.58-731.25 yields 28.2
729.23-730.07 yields 28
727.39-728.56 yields 29.3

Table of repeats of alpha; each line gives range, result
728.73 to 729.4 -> 26.7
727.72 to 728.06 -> 27.4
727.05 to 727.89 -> 28.2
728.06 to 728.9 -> 27.8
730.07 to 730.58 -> 28.3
